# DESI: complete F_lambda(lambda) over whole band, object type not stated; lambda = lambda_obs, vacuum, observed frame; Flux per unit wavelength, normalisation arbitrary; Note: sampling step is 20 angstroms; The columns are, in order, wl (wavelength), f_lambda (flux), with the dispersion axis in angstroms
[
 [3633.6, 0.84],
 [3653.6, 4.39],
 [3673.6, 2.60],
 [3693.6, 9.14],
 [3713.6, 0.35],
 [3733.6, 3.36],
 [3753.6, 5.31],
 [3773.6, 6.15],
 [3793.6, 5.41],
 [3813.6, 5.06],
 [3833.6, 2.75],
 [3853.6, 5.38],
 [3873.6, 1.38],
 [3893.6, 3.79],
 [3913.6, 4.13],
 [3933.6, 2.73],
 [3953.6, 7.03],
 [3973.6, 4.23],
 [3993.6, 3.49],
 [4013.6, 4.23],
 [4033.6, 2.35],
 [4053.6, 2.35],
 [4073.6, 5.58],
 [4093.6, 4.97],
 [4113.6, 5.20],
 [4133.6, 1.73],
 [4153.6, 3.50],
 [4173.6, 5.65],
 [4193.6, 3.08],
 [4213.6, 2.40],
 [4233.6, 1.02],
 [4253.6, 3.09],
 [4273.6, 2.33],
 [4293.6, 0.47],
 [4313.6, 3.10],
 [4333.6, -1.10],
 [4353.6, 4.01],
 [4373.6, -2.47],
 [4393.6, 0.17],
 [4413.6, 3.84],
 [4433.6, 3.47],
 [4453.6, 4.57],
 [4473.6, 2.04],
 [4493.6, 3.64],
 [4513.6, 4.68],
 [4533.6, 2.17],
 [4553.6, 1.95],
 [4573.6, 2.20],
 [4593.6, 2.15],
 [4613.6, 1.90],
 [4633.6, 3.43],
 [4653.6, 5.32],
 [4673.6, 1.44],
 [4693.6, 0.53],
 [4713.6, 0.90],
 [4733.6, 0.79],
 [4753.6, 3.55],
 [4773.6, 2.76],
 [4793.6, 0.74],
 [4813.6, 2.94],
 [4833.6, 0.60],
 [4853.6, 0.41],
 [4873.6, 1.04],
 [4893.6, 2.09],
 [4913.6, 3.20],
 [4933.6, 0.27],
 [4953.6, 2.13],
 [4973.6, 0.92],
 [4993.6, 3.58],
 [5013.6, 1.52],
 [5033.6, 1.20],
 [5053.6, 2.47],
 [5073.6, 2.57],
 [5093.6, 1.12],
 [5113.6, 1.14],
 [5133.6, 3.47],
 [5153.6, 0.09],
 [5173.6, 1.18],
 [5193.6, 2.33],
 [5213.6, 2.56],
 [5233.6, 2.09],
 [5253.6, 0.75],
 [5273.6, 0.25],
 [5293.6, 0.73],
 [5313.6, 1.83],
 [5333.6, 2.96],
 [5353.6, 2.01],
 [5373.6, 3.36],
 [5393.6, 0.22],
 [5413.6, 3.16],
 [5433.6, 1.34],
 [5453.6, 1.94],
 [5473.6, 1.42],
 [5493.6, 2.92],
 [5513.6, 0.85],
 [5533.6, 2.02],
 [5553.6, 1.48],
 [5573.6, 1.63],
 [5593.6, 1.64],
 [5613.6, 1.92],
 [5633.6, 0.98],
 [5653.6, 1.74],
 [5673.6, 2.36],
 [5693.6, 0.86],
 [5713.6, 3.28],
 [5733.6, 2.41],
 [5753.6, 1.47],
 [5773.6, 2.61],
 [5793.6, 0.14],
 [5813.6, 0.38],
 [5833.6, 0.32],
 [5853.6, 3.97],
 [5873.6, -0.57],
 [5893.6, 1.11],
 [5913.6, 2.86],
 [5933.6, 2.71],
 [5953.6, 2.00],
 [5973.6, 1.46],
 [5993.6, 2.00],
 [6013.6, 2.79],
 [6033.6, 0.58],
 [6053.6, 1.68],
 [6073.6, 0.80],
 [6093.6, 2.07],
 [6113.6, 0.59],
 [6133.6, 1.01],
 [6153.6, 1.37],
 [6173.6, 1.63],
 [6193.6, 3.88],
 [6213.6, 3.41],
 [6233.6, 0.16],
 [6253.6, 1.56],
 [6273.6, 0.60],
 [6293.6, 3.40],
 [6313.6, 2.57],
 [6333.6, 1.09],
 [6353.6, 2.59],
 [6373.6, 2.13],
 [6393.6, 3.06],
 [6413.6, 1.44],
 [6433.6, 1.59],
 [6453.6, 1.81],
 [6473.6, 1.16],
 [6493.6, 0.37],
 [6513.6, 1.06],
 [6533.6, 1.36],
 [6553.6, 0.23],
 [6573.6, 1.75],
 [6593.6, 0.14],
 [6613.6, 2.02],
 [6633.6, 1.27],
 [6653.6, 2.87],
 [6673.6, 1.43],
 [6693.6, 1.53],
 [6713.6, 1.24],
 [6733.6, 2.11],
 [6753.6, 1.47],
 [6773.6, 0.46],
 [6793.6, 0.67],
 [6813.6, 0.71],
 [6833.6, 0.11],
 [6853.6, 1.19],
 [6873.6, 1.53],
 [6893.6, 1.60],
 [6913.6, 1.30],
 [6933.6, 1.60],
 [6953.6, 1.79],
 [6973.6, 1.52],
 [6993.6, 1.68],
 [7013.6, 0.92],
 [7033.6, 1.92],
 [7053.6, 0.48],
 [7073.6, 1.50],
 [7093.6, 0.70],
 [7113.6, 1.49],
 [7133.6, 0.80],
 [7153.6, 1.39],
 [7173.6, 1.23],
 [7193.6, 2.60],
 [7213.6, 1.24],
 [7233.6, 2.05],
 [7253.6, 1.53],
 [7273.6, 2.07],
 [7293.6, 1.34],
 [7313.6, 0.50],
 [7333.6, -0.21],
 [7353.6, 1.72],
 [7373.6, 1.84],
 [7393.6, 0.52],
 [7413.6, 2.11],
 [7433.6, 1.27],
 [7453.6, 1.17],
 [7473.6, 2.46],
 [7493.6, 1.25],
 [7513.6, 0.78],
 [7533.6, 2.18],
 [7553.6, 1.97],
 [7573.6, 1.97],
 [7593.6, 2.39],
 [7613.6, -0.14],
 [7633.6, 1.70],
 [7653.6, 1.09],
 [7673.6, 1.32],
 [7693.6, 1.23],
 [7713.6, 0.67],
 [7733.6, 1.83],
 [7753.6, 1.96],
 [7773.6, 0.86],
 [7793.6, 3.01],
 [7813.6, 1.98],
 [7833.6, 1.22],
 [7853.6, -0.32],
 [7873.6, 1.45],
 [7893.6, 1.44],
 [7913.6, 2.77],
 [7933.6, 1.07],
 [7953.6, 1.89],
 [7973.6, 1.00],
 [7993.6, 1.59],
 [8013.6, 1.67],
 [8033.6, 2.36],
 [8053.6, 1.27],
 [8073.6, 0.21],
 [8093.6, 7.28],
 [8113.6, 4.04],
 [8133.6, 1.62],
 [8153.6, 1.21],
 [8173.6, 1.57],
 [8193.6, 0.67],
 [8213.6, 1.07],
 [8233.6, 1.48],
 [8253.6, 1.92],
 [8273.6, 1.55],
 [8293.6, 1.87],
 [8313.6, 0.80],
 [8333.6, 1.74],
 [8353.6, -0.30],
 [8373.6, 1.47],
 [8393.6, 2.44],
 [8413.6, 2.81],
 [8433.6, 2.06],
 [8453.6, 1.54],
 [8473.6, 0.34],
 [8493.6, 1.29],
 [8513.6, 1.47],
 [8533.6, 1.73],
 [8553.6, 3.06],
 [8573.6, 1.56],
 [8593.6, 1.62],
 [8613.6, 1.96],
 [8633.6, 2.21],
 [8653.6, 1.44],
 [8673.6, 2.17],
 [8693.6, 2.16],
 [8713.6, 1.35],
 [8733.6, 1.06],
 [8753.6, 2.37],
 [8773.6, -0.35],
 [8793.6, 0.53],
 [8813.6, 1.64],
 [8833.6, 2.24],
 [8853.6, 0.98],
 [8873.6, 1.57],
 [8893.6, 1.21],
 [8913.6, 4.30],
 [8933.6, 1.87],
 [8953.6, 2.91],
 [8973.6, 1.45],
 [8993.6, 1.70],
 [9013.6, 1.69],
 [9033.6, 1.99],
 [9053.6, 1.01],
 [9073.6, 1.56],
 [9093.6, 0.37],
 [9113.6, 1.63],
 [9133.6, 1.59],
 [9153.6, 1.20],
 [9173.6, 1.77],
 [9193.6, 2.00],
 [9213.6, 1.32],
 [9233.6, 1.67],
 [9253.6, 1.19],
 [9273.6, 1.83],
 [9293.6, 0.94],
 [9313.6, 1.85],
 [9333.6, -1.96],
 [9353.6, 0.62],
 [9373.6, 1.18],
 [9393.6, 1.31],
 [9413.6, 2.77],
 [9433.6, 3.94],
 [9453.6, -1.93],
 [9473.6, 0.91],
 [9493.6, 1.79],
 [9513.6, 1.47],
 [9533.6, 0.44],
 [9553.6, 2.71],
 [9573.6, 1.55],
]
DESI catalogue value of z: 1.17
